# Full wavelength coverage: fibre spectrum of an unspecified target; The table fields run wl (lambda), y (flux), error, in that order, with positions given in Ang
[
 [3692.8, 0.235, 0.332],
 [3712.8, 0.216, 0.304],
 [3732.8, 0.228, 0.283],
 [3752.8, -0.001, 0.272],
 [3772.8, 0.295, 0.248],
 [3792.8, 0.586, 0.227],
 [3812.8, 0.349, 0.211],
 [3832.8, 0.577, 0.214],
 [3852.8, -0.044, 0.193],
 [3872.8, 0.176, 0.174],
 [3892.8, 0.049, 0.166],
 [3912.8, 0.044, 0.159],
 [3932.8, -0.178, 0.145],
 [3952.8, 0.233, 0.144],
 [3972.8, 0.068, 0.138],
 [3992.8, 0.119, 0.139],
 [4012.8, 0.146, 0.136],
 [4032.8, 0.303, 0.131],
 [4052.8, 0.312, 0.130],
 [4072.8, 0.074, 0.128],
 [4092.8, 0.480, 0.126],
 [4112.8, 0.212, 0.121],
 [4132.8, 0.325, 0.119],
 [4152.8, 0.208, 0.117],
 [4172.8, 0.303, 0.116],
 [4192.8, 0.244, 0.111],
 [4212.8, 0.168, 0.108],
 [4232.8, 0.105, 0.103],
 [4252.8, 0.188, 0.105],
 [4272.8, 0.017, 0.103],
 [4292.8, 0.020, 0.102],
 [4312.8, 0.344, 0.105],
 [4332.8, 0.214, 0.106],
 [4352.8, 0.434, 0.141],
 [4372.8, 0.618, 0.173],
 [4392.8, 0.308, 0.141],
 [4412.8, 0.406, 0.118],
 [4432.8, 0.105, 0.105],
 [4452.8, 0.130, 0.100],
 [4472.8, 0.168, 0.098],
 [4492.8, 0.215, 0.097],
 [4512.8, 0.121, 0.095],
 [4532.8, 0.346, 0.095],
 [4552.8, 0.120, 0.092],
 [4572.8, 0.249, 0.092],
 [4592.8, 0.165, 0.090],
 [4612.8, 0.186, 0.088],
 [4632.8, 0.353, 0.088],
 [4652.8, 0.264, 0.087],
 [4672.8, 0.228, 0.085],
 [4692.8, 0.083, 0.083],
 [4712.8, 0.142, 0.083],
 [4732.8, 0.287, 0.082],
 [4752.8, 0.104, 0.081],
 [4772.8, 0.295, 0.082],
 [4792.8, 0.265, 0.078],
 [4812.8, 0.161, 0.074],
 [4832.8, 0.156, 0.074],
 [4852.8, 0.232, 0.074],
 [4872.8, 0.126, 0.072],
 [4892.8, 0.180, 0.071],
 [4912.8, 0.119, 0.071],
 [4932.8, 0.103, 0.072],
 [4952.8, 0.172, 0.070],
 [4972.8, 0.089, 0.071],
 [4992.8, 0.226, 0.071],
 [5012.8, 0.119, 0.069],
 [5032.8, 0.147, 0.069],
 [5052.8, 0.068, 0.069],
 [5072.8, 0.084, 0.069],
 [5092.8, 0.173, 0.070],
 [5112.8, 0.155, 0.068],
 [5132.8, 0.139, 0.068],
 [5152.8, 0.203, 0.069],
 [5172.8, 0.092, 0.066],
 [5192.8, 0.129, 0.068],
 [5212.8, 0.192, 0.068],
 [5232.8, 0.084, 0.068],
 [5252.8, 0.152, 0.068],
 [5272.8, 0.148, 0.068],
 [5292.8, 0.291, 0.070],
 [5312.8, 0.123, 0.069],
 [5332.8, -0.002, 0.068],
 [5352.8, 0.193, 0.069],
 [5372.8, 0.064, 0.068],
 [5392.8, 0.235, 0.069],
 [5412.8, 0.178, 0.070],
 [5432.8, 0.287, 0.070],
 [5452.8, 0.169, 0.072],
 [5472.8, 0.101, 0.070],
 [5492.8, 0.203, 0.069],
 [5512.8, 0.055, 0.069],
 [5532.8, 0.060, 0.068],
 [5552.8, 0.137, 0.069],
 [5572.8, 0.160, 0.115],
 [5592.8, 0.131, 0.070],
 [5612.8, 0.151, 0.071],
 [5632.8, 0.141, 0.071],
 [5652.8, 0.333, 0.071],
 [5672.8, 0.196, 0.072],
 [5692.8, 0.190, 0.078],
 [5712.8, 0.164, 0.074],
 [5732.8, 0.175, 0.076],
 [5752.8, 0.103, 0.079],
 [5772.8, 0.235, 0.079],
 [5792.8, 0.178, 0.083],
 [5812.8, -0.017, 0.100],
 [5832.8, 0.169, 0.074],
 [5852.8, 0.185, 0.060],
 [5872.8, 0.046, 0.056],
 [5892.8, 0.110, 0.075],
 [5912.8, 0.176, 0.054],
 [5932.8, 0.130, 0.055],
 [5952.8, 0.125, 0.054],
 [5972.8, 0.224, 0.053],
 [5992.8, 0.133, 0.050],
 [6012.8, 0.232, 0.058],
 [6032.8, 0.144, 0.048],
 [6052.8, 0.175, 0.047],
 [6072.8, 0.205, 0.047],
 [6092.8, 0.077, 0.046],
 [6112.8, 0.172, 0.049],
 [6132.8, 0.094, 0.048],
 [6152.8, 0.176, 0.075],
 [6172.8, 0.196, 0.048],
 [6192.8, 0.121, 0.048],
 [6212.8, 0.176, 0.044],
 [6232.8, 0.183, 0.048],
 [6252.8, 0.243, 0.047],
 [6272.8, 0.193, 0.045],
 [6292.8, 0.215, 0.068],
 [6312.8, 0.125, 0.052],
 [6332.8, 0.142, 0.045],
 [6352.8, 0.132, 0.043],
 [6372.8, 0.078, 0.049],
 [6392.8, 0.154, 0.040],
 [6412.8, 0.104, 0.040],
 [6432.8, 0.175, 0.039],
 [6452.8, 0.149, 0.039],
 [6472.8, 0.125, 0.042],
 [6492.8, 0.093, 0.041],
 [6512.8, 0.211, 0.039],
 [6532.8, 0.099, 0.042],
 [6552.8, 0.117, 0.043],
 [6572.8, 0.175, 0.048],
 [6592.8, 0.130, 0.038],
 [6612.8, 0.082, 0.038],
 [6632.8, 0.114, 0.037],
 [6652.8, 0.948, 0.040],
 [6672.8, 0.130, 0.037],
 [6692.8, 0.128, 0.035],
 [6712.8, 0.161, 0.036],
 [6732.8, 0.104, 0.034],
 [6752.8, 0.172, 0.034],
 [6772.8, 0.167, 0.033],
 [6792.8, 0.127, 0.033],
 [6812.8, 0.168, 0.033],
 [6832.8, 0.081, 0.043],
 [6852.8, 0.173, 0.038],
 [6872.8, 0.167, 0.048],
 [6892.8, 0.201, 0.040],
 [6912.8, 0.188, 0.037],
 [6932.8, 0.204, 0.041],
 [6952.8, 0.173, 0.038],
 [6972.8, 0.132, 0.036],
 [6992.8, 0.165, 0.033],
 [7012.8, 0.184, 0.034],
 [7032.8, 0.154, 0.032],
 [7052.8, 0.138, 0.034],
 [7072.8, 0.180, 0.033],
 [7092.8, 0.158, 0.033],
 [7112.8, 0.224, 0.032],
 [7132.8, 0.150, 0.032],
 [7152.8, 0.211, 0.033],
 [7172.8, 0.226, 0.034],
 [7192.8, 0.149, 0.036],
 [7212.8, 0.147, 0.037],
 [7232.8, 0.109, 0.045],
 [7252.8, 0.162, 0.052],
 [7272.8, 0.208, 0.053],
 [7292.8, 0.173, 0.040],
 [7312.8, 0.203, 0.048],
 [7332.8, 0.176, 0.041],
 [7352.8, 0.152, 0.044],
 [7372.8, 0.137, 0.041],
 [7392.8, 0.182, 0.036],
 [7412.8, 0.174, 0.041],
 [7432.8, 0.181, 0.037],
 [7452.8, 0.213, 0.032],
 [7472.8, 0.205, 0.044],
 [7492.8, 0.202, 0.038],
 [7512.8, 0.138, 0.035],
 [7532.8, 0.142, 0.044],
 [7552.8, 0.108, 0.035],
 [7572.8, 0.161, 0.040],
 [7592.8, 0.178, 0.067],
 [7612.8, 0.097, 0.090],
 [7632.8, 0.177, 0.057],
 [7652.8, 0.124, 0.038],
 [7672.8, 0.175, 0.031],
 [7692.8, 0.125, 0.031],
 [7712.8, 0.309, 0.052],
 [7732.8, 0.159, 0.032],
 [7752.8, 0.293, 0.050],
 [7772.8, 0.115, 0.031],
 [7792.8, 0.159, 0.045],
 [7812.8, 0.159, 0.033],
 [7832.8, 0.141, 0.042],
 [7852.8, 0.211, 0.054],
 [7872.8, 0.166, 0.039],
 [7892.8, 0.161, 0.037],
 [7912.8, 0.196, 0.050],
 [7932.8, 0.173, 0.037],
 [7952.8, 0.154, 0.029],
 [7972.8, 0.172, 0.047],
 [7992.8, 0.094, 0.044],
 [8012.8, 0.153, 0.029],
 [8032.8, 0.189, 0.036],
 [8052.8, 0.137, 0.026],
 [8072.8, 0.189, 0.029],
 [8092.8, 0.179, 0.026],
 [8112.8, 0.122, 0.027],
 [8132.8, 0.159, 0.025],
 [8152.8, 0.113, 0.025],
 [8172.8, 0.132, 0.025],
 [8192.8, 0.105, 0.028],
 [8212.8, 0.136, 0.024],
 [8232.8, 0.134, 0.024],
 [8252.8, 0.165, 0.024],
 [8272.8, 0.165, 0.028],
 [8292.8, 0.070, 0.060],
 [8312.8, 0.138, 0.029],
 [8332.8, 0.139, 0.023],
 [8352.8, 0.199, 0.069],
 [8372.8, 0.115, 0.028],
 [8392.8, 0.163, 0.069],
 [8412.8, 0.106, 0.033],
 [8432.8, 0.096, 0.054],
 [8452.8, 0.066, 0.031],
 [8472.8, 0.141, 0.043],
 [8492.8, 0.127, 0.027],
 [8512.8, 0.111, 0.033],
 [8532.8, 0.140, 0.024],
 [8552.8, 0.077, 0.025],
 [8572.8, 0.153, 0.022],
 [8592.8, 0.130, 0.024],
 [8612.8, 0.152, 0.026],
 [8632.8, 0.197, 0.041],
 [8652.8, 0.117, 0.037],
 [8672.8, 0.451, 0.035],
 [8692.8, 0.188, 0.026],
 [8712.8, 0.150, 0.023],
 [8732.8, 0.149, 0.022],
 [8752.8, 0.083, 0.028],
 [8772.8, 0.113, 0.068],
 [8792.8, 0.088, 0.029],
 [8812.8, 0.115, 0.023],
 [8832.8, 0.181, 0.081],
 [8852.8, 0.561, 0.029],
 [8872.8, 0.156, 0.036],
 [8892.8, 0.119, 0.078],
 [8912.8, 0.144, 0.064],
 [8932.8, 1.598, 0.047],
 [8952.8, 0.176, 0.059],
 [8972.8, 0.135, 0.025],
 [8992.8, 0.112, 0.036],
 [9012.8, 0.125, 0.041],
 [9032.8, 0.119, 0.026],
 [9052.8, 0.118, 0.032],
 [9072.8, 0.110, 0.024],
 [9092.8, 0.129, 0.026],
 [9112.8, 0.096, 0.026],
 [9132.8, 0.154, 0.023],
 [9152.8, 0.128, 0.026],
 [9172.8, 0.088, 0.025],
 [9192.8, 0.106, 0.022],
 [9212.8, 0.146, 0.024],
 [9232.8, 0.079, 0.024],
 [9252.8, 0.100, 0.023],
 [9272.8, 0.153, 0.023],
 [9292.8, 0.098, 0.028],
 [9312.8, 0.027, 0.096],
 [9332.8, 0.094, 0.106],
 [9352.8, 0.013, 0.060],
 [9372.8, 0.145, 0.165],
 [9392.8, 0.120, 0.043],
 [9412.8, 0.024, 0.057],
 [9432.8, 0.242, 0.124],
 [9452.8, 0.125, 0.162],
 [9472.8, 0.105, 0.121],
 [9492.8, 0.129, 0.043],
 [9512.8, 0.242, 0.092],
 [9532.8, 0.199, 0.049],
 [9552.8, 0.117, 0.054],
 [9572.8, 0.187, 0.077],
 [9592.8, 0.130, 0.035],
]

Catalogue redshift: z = 0.785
